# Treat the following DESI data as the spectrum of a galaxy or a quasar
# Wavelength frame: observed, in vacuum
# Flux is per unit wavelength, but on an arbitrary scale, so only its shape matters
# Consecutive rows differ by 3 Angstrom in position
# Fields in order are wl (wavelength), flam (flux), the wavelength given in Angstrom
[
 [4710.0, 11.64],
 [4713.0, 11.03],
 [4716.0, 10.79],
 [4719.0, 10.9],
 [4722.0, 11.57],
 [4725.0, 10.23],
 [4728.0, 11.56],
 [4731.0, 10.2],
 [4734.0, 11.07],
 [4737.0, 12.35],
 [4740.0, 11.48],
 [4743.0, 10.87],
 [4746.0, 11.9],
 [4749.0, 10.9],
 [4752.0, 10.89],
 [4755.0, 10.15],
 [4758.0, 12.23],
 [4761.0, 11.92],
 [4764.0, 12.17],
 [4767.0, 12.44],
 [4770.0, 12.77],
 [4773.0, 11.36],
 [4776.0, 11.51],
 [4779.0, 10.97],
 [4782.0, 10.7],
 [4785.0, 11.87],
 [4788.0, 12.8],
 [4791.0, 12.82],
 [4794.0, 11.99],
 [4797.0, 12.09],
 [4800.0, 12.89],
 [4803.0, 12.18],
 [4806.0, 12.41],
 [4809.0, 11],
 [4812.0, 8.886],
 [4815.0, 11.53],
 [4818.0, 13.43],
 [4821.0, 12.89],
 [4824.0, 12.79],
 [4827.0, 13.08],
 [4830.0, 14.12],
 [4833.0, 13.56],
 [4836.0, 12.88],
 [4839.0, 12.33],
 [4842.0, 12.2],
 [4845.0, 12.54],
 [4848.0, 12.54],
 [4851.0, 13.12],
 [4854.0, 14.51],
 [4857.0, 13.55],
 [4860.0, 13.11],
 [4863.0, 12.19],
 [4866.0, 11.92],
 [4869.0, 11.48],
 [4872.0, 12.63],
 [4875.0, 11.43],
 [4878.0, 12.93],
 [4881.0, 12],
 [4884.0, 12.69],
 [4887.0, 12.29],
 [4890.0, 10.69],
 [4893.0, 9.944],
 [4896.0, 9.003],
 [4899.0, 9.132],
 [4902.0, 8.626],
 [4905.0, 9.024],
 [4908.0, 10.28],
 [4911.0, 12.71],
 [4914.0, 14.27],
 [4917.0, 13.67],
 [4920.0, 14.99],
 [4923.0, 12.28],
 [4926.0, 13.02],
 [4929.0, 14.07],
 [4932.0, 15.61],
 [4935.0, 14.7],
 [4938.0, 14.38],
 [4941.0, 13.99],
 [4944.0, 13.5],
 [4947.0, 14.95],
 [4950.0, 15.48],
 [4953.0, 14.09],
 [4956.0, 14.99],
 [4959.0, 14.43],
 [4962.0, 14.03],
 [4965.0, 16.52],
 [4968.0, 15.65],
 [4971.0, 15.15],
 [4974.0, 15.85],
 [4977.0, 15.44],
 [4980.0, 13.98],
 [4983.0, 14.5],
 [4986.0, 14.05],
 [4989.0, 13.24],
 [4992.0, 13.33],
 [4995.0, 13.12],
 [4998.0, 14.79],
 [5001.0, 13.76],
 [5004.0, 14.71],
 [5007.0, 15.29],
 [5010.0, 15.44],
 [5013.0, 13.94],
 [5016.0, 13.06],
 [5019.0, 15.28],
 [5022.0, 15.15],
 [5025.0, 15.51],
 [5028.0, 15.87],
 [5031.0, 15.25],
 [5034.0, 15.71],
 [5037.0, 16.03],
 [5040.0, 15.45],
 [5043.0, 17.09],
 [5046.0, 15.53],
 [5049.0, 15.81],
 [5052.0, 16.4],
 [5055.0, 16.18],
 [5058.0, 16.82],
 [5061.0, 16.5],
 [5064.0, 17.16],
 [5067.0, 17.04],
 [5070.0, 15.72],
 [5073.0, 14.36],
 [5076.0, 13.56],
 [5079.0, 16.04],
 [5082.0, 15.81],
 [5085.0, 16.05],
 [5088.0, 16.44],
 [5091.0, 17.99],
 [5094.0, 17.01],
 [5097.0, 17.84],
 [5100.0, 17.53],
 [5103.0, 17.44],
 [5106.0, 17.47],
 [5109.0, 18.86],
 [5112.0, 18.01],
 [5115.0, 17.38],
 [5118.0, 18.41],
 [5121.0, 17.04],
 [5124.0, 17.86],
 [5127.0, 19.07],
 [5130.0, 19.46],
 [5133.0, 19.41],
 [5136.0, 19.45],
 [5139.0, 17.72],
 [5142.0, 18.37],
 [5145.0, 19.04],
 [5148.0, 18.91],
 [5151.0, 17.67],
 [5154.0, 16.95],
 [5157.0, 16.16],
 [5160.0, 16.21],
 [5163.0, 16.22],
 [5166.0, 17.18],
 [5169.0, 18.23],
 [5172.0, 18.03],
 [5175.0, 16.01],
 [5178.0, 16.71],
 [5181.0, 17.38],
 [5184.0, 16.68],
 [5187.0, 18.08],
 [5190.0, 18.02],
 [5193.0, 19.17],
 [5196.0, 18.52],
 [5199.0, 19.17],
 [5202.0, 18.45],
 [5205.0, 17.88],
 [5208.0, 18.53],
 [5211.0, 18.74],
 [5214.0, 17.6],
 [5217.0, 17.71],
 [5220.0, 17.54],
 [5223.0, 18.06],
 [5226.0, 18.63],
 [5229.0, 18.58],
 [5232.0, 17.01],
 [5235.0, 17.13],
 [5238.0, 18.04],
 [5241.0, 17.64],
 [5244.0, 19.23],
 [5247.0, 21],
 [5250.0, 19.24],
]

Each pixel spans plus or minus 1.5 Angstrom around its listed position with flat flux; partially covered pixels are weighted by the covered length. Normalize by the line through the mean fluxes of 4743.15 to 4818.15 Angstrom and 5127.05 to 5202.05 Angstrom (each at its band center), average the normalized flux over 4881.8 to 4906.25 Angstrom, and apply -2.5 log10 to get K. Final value 0.30 mag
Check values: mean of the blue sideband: 11.7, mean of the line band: 10.2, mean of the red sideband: 17.9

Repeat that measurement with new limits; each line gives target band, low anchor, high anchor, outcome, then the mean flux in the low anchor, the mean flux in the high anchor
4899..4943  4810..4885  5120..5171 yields 0.087 mag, 12.6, 17.9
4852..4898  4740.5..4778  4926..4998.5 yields 0.107 mag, 11.6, 14.5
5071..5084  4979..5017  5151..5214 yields 0.043 mag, 14.1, 17.6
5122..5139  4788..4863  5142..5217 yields -0.111 mag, 12.6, 17.7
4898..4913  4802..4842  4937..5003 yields 0.320 mag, 12.4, 14.5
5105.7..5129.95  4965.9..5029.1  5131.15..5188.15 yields -0.080 mag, 14.6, 17.6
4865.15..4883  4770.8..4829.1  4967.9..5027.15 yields 0.075 mag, 12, 14.6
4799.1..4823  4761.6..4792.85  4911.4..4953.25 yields 0.048 mag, 11.9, 14.2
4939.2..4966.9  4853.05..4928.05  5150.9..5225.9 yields -0.120 mag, 11.9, 17.7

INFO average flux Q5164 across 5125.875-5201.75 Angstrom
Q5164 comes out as 17.9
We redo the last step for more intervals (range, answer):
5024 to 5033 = 15.6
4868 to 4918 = 11.3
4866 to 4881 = 12.1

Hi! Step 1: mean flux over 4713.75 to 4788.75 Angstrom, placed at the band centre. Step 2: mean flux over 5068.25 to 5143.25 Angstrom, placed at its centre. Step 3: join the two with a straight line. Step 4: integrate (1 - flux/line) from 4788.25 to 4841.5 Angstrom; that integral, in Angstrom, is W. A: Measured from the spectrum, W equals 0.3 Angstrom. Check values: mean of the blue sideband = 11.4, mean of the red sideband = 17.4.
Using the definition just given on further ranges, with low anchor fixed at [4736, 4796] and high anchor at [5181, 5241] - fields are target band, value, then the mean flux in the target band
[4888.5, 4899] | 2.91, 9.77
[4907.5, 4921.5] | 0.44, 13.4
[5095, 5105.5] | -0.69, 17.6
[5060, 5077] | 0.26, 15.8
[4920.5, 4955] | -0.16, 14.2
